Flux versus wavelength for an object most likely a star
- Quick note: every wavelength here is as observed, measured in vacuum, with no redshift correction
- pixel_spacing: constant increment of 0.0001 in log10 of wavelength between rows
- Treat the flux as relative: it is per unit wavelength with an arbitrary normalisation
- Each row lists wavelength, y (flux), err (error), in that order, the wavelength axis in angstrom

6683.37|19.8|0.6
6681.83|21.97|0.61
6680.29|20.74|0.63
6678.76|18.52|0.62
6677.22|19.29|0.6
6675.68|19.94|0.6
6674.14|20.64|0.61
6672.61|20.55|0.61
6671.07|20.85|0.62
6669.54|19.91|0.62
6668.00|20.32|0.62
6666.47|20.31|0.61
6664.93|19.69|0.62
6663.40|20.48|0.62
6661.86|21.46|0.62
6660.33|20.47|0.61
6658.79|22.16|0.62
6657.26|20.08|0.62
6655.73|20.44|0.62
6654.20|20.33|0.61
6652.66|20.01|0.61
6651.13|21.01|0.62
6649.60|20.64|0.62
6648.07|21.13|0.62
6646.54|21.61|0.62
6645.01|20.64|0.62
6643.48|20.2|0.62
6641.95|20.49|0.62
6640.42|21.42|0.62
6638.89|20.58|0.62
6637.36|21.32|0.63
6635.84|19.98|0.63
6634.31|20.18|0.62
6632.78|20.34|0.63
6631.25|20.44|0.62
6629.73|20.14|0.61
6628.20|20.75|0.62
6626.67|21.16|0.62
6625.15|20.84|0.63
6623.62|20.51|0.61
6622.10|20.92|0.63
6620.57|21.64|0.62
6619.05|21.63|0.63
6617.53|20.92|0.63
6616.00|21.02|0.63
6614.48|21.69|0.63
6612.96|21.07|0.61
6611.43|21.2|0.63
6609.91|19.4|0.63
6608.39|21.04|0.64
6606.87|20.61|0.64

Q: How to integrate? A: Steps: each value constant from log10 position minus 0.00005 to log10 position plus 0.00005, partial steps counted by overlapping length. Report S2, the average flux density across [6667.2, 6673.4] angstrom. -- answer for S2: 20.4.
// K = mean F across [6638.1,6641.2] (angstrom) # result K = 21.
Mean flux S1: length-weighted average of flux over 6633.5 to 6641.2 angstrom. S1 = 20.7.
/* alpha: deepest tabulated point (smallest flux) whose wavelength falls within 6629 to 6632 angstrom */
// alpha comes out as 20.14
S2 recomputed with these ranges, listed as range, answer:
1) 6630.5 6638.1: 20.5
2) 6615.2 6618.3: 21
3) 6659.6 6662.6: 21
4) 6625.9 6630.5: 20.7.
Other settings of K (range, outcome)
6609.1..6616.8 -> 20.9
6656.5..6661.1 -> 20.9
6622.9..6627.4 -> 20.8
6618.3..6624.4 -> 21.2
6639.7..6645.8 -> 20.7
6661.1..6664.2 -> 20.9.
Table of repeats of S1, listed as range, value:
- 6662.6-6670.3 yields 20.1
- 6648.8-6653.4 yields 20.6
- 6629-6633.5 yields 20.3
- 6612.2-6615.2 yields 21.4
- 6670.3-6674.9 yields 20.7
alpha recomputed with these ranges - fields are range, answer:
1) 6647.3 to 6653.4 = 20.01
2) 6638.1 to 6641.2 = 20.58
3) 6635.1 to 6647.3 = 19.98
